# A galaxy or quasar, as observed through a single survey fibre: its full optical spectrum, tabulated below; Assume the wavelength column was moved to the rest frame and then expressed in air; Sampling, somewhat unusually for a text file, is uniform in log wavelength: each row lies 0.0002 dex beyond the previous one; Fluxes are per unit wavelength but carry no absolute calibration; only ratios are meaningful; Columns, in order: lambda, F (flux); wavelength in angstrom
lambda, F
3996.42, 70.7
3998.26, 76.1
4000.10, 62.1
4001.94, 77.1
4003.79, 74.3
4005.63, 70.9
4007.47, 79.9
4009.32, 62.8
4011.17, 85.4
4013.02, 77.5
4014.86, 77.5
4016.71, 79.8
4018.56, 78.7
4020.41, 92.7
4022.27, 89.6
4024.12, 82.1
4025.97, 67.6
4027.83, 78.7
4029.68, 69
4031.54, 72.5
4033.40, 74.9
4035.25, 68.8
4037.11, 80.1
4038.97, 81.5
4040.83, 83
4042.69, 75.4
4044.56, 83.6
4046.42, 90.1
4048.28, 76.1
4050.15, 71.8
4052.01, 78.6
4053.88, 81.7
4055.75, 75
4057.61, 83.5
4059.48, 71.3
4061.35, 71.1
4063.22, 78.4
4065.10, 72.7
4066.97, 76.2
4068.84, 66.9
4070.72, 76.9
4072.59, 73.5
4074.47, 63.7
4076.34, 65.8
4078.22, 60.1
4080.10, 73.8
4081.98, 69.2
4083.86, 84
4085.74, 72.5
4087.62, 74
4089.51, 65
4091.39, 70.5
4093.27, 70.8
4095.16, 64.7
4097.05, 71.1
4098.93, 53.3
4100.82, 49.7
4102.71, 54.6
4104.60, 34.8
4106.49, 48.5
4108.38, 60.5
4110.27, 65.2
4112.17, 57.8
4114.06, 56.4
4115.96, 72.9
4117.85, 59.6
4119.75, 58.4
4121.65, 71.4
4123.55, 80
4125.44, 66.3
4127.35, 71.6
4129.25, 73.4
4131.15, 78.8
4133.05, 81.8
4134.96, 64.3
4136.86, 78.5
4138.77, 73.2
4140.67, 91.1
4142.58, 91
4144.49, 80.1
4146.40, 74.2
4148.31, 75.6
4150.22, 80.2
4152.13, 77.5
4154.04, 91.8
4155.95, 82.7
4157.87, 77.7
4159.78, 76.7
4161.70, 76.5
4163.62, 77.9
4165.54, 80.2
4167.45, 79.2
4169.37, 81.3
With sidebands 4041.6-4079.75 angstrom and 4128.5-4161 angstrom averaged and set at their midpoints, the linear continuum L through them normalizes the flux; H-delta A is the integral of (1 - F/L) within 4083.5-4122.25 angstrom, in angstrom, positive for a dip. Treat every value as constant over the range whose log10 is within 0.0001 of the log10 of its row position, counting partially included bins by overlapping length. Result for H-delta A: 7.41 angstrom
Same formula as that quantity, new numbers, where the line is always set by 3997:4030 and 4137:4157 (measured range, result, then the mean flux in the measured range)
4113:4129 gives 2.7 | 67.3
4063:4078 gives 1.5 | 70.9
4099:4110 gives 4.0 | 50.9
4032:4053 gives -0.1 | 78.4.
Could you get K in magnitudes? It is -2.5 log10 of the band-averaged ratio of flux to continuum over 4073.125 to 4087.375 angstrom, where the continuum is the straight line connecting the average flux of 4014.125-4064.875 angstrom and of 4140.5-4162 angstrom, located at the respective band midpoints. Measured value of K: 0.131 mag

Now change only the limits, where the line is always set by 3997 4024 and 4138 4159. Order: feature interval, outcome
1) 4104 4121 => 0.36 mag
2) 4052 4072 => 0.05 mag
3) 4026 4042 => 0.04 mag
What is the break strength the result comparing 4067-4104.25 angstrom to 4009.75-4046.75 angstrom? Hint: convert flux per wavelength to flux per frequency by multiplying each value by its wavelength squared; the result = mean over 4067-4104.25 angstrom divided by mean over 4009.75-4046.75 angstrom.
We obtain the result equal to 0.9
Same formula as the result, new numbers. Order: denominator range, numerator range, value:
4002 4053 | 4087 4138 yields 0.87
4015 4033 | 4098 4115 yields 0.71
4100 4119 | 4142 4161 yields 1.46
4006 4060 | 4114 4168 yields 1.03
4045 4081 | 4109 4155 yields 1.03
